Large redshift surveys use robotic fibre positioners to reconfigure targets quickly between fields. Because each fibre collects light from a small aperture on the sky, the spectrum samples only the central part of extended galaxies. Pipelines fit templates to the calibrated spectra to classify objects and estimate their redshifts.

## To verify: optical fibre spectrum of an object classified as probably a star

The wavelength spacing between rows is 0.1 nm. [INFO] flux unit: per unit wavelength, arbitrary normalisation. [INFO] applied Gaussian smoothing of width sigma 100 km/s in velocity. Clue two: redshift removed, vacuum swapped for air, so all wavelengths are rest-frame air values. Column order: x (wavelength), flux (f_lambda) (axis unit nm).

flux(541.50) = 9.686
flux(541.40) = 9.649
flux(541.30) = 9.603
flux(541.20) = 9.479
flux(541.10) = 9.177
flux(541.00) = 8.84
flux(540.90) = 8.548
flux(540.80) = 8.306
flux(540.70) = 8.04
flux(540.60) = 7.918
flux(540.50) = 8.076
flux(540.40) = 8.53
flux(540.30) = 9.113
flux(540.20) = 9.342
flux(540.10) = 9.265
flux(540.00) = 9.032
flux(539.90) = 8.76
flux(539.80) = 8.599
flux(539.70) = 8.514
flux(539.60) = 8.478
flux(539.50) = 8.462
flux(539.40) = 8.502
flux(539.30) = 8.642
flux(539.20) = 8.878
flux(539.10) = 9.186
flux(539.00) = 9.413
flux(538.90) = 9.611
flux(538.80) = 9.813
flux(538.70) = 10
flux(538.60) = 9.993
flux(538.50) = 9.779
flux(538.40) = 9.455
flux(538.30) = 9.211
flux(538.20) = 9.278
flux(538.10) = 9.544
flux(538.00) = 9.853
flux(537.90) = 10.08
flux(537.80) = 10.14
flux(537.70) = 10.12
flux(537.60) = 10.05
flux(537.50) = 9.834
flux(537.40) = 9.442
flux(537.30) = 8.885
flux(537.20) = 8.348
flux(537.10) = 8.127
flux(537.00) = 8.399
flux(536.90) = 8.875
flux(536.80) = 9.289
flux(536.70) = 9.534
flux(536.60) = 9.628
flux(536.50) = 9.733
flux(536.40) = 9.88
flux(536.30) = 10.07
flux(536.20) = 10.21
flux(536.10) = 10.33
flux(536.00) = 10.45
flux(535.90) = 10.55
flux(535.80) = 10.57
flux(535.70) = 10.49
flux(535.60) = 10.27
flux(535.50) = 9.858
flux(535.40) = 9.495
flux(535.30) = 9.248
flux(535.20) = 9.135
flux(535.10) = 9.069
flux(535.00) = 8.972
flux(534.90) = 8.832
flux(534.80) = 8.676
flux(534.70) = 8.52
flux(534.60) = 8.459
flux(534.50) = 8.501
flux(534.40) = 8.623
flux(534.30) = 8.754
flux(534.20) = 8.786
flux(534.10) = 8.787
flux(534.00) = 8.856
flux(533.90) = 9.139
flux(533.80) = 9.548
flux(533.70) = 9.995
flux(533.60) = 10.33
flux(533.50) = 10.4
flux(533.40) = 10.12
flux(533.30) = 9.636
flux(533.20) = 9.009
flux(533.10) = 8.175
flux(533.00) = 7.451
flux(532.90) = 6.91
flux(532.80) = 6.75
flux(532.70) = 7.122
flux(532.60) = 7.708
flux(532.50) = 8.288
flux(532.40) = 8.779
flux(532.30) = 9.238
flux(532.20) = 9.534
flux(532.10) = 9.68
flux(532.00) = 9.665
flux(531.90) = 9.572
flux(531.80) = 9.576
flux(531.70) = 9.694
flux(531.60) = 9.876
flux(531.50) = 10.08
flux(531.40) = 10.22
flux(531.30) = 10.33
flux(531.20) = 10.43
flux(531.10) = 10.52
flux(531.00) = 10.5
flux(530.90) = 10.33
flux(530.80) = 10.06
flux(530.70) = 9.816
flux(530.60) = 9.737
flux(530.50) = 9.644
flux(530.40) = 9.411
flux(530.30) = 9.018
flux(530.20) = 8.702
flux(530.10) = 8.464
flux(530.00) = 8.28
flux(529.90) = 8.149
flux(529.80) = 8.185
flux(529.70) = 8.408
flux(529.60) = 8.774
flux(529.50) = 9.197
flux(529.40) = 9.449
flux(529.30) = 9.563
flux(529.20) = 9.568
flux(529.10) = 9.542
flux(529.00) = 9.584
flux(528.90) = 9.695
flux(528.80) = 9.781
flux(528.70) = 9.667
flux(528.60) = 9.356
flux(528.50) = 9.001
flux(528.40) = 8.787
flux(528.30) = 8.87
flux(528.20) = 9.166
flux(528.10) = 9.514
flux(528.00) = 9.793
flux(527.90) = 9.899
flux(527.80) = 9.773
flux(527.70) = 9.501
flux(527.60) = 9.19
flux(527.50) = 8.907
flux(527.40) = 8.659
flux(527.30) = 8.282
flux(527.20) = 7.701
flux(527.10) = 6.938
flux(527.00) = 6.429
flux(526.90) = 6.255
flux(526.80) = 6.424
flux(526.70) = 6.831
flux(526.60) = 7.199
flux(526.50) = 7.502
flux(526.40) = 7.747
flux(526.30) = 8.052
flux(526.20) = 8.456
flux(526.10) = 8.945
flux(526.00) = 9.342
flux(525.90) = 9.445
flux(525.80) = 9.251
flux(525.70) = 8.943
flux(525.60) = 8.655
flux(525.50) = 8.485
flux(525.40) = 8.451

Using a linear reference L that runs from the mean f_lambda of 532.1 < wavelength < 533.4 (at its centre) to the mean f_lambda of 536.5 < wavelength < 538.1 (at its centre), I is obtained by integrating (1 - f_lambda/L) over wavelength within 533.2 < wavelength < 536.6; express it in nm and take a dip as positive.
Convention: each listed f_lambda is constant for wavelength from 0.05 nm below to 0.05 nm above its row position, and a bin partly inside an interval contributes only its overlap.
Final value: -0.26 nm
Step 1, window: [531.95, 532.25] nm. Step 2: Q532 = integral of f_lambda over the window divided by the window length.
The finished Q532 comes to 9.63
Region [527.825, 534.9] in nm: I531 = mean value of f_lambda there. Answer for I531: 9.19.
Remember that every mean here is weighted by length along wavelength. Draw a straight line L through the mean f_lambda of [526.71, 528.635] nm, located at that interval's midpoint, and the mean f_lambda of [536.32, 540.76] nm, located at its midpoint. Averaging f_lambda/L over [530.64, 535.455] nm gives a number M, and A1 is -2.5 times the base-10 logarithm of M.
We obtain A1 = -0.04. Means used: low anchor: 8.51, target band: 9.19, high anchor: 9.18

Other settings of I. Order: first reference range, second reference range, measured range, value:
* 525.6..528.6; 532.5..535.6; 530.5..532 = -0.23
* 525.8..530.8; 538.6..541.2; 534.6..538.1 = -0.28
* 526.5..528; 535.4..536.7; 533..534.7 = 0.08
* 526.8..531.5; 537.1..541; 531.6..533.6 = 0.06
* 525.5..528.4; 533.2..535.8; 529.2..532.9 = -0.13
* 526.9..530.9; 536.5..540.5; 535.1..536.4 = -0.12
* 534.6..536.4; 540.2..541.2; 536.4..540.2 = -0.08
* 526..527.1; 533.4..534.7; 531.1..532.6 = -0.16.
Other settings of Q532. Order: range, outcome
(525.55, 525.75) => 8.8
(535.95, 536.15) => 10.4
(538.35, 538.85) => 9.81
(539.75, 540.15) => 8.91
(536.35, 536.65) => 9.75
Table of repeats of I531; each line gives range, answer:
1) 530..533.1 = 9.2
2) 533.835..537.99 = 9.4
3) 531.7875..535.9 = 9.05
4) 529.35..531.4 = 9.39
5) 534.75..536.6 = 9.76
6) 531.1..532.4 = 9.81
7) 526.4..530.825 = 8.77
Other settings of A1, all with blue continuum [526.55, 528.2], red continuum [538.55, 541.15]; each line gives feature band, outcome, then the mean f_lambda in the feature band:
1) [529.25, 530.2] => -0.05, 8.72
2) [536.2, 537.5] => -0.06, 9.25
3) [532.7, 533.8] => -0.04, 8.83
